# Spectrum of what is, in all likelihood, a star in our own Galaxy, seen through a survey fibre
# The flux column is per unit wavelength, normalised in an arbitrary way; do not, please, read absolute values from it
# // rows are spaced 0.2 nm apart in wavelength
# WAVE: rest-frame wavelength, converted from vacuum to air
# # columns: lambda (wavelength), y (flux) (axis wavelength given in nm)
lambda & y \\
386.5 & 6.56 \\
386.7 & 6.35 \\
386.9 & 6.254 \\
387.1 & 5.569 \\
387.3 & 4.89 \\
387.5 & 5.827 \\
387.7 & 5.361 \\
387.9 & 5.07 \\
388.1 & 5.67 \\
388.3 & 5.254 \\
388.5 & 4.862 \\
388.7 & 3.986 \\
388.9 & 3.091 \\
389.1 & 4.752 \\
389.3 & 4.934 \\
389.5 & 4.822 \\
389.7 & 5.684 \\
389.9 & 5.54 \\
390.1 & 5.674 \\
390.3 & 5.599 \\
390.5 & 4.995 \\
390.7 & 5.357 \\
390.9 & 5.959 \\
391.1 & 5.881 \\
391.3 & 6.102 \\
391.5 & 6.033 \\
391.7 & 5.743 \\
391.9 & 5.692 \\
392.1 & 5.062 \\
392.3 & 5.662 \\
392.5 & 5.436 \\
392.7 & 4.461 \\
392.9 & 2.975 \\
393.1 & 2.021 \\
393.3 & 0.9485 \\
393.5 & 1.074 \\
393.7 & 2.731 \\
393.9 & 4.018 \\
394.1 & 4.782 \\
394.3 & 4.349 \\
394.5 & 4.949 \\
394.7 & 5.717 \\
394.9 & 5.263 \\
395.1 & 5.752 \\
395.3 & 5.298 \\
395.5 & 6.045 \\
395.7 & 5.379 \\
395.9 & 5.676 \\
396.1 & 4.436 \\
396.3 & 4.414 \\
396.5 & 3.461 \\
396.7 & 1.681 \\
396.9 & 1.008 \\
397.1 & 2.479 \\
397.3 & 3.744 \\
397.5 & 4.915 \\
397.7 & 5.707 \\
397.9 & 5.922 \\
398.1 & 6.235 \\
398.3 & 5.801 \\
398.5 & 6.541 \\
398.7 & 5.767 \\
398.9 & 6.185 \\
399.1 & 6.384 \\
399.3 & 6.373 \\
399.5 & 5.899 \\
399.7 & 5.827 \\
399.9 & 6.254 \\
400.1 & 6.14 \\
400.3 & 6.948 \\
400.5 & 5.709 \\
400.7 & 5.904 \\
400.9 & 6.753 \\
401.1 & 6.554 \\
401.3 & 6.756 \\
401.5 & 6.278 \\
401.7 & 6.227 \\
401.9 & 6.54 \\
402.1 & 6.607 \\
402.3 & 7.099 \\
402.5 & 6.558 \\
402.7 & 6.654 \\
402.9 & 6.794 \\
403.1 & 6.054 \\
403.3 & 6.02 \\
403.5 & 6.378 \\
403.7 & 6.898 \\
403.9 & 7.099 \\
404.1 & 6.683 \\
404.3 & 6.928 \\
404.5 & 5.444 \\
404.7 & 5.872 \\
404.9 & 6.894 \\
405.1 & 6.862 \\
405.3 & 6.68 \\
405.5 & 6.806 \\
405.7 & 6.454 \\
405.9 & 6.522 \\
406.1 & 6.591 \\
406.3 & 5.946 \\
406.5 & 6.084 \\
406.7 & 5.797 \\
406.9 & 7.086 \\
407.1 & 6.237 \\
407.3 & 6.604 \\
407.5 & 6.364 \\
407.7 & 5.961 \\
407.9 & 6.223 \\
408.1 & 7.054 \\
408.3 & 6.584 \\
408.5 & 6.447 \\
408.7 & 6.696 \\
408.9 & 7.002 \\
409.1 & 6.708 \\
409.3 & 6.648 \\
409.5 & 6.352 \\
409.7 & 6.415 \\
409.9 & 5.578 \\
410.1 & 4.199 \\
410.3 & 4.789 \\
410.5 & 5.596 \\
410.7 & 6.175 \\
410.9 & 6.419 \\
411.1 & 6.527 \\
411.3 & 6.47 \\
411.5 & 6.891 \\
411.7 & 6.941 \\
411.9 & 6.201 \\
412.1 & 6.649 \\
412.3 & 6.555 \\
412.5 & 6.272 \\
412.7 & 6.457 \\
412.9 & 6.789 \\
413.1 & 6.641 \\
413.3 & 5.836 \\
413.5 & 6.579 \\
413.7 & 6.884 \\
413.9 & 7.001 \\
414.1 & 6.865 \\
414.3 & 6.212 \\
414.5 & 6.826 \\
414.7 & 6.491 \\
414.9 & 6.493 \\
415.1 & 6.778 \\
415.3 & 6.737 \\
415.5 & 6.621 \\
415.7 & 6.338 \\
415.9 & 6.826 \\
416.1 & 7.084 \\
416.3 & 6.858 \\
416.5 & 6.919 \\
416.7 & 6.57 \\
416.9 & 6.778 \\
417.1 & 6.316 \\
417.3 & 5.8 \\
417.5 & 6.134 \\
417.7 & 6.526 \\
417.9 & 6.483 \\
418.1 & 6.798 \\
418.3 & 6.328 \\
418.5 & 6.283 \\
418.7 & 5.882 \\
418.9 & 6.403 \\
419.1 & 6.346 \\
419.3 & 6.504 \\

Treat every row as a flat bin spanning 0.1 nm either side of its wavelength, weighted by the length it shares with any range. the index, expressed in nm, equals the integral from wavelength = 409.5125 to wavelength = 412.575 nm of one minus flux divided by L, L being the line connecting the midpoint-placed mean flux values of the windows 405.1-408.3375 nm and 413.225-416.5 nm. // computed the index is 0.209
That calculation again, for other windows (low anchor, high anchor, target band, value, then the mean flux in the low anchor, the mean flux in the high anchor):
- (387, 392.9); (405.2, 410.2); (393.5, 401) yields 0.82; 5.24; 6.36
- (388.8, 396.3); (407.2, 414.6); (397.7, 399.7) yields -0.28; 4.8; 6.39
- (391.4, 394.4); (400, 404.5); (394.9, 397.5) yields 0.36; 4.07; 6.5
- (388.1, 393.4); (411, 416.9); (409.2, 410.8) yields 0.16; 4.88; 6.63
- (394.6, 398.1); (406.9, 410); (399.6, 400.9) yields -0.25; 4.57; 6.48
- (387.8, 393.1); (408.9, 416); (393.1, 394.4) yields 0.59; 5.11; 6.4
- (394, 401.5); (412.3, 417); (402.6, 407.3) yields -0.46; 5.34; 6.64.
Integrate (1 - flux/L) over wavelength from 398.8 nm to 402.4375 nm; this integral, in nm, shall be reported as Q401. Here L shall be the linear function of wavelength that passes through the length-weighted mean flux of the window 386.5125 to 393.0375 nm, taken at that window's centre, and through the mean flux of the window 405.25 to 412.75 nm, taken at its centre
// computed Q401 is -0.30 nm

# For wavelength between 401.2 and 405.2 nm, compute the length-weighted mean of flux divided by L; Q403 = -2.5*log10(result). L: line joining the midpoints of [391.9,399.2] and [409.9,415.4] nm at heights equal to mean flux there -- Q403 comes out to -0.22 mag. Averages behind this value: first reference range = 4.52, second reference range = 6.37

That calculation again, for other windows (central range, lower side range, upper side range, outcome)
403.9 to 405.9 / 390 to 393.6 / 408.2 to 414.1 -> -0.13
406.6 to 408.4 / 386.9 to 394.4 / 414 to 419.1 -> -0.09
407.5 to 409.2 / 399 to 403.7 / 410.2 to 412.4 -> -0.04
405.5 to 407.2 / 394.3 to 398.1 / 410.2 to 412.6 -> -0.12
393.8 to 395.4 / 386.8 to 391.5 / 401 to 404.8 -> 0.15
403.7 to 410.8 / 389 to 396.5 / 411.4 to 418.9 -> -0.07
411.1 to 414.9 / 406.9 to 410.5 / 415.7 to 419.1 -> -0.04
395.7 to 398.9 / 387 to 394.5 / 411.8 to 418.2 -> 0.15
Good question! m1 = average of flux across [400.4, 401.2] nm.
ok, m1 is 6.23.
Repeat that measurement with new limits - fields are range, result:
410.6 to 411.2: 6.37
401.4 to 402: 6.35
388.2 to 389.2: 4.39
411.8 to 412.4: 6.47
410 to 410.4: 4.49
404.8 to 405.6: 6.81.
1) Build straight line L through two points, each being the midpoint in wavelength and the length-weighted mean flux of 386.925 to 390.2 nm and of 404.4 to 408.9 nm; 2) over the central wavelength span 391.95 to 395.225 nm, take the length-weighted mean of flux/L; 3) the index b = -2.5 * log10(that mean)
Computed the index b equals 0.310 mag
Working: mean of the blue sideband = 5.09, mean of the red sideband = 6.43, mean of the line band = 4.11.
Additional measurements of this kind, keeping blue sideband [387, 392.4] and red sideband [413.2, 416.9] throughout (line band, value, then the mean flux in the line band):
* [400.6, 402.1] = -0.09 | 6.44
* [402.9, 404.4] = -0.09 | 6.59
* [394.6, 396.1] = 0.02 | 5.51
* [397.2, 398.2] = 0.08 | 5.3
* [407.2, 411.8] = 0.01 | 6.29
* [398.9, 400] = -0.06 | 6.15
